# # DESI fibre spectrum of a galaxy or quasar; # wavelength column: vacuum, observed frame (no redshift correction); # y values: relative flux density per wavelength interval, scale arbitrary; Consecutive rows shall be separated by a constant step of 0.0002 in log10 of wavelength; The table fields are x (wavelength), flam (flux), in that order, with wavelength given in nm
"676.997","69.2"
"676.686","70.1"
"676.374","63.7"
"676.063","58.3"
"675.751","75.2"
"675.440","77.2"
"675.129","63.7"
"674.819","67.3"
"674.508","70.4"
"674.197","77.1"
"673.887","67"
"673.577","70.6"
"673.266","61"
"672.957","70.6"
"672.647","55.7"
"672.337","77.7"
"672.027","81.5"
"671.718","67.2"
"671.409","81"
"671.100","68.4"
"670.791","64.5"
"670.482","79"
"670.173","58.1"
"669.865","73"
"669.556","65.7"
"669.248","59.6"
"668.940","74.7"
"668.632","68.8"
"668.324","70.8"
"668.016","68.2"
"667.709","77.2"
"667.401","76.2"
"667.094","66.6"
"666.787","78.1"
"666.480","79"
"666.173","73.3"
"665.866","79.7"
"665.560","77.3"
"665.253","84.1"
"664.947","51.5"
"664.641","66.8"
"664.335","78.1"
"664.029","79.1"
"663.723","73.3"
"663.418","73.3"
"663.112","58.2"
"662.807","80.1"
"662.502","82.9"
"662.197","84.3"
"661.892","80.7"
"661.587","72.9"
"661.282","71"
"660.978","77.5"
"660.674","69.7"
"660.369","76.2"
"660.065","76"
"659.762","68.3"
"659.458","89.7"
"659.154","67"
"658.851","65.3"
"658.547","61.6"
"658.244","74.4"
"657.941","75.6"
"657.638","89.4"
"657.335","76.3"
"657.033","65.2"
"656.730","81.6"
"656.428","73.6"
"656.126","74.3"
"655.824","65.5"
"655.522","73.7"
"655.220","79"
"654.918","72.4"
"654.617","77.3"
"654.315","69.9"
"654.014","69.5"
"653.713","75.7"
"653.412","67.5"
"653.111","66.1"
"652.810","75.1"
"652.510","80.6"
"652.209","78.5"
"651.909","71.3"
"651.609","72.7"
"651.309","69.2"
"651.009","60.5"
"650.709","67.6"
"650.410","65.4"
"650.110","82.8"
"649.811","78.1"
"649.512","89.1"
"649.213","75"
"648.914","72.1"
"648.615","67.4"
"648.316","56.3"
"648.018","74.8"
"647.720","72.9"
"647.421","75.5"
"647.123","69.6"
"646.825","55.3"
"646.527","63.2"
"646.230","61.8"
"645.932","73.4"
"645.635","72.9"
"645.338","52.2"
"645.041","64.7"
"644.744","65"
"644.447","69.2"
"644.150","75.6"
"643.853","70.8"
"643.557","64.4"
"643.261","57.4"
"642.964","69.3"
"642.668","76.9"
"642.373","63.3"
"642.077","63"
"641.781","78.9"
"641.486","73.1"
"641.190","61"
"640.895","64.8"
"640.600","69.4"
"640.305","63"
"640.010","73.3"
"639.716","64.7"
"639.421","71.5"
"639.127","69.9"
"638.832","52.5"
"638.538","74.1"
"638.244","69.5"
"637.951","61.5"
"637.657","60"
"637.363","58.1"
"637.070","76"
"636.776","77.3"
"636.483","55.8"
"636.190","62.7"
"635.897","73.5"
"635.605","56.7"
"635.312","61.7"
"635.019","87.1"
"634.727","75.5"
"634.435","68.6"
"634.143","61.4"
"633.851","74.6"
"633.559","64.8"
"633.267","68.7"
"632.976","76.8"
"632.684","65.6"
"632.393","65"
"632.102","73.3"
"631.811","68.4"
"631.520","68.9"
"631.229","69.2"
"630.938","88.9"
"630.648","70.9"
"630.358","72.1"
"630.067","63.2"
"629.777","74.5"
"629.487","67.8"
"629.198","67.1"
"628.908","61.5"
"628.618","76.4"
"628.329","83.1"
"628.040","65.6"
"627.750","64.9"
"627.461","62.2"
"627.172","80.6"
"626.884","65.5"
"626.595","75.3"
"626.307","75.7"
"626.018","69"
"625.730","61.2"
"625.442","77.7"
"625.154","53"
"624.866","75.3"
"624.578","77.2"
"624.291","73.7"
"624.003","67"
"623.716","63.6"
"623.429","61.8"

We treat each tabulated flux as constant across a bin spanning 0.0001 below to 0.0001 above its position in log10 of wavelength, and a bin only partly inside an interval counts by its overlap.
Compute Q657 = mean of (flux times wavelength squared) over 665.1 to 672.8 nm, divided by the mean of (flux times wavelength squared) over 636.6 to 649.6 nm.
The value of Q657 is 1.15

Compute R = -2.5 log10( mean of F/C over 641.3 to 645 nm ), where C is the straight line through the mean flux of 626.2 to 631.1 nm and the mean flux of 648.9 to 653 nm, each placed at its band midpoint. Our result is 0.07 mag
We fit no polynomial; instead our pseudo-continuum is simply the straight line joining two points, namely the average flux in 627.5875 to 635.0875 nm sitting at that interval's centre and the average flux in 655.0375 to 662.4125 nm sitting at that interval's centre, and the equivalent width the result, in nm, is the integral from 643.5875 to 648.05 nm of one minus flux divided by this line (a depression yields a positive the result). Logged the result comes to 0.32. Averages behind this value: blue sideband 70.7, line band 67.5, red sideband 74.6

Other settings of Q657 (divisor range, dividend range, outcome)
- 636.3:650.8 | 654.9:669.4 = 1.14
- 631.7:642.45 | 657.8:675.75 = 1.17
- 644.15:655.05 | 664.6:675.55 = 1.07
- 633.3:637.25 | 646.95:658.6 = 1.12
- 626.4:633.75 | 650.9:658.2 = 1.13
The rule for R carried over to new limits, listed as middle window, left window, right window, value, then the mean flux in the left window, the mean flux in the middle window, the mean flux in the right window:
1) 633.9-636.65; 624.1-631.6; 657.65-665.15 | 0.06 mag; 70.8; 67.4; 73.4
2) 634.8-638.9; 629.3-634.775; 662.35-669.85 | 0.06 mag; 70.3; 66.6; 72.6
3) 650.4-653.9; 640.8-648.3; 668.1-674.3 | -0.05 mag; 67.4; 71.1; 69.5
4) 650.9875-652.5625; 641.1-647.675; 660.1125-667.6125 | -0.04 mag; 67.2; 72.5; 74.6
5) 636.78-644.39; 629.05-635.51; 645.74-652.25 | 0.05 mag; 70.5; 67.5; 70.5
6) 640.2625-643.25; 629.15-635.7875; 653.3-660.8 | 0.05 mag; 70.1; 67.9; 73.4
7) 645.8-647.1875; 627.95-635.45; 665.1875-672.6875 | 0.12 mag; 70.8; 64.2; 72.3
